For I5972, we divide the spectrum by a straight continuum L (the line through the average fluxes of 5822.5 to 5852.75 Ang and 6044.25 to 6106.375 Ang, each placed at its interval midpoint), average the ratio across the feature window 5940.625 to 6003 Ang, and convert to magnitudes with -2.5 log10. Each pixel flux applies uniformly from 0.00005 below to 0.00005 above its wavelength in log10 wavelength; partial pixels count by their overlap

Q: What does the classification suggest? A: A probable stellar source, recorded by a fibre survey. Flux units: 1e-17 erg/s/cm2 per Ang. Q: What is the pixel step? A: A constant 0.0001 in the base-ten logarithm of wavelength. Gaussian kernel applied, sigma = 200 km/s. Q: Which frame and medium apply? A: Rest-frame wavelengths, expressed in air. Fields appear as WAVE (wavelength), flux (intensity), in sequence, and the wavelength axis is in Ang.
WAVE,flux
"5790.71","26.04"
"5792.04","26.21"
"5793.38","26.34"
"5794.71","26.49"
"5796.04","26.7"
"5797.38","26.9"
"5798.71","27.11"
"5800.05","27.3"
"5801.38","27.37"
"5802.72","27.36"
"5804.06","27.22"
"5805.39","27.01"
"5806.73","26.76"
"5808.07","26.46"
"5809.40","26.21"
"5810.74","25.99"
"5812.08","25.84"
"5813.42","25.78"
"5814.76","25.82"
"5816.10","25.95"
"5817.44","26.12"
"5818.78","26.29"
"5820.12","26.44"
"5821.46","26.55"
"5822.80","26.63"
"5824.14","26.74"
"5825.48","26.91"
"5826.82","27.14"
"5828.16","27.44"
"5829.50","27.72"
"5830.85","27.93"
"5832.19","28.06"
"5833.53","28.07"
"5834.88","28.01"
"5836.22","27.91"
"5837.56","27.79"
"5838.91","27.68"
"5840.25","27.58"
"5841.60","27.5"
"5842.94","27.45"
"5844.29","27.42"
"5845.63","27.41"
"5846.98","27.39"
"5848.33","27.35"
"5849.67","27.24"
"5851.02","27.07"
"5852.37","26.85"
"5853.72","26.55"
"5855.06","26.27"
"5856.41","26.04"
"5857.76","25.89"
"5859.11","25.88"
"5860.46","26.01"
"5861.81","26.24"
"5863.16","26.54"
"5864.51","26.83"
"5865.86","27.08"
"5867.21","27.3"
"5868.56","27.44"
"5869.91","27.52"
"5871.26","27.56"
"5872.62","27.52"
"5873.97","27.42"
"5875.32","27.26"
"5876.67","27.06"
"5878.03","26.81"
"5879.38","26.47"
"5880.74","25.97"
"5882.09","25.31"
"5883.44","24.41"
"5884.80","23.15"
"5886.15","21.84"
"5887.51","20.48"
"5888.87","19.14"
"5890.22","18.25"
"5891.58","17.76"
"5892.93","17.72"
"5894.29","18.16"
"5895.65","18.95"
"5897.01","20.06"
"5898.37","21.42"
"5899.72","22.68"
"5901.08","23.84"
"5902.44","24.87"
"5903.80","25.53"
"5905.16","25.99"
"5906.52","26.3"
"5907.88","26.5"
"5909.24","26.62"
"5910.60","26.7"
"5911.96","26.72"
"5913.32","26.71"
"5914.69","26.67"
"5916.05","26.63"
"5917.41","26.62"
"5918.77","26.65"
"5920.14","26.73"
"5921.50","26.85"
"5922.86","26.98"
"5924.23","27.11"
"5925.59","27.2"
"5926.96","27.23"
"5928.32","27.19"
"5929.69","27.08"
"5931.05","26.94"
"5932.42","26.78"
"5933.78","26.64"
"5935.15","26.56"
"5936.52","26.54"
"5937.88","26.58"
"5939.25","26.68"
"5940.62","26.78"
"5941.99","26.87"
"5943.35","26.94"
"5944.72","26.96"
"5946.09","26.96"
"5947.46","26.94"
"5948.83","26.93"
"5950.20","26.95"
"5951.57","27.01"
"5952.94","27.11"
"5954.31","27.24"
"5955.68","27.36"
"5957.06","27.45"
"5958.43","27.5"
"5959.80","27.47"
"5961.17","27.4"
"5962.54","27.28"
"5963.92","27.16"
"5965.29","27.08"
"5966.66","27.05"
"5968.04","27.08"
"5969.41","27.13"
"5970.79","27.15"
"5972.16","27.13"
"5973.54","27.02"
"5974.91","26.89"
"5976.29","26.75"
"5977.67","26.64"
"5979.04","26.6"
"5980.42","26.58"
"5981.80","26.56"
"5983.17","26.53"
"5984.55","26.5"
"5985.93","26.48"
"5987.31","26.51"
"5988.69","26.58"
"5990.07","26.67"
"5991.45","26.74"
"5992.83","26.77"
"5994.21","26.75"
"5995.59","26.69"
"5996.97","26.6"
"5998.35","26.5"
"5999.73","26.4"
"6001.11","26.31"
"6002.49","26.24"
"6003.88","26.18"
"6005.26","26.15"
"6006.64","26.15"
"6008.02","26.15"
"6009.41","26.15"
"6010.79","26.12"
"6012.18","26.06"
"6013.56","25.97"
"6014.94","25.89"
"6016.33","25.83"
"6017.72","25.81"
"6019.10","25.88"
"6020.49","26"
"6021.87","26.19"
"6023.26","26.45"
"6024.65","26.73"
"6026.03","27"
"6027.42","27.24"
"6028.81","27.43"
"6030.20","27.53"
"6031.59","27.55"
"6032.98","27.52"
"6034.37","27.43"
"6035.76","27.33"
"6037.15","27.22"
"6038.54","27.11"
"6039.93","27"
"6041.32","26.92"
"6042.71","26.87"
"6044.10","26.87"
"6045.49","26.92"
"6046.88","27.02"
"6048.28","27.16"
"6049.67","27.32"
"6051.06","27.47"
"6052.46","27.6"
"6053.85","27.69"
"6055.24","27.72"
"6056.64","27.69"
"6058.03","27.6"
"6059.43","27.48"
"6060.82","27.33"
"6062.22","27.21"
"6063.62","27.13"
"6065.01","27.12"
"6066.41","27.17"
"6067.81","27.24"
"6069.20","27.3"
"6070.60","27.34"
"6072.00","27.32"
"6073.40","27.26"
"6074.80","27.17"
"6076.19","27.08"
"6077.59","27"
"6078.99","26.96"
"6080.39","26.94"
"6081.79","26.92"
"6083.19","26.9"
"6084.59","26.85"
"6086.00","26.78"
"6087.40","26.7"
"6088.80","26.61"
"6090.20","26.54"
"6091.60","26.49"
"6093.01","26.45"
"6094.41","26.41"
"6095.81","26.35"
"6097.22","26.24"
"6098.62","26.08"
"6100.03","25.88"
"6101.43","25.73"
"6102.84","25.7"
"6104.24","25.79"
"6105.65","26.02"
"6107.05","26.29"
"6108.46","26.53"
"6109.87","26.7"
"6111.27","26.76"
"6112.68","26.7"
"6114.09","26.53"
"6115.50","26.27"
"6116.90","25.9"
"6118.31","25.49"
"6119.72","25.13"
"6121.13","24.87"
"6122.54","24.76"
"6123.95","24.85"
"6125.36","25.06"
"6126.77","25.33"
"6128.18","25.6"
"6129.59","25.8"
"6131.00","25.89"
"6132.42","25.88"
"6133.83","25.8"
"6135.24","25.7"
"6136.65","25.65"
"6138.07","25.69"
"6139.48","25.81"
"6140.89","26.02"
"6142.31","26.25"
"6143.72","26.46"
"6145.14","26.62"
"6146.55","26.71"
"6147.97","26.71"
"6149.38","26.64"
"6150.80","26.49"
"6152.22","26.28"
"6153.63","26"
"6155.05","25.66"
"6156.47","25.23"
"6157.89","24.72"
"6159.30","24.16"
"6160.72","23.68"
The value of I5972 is 0.01 mag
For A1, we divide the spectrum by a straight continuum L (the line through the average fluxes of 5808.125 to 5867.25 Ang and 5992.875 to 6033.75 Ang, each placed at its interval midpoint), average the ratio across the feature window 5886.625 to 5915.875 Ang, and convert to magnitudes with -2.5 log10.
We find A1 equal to 0.16 mag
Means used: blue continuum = 26.9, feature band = 23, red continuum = 26.5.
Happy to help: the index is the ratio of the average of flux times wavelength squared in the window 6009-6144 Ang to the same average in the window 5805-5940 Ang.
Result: 1.1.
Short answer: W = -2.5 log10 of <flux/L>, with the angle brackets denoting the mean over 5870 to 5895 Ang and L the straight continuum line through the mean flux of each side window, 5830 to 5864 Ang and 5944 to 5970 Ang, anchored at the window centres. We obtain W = 0.15 mag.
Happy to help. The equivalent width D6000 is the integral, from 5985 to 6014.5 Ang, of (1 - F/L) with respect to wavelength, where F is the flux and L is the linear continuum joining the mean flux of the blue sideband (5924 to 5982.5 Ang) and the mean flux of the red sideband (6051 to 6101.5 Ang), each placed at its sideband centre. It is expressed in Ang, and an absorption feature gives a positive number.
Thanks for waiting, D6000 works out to 0.7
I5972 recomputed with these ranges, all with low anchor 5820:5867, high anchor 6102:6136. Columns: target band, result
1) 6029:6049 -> -0.04 mag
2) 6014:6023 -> 0.01 mag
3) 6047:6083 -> -0.05 mag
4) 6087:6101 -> -0.02 mag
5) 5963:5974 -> -0.02 mag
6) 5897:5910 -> 0.09 mag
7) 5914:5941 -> 0.00 mag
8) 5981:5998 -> -0.01 mag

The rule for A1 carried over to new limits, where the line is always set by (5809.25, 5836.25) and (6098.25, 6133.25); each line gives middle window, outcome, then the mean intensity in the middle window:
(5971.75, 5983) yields -0.019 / 26.8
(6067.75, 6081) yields -0.050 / 27.2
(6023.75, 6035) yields -0.047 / 27.3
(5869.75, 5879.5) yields -0.023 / 27.2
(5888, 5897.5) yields 0.389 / 18.6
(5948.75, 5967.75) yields -0.035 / 27.2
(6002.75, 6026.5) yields 0.000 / 26.2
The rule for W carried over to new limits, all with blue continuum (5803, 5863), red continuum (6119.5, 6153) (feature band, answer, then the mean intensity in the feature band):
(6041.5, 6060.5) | -0.049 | 27.3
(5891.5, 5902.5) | 0.284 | 20.5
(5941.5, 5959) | -0.025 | 27.1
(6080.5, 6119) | -0.016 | 26.4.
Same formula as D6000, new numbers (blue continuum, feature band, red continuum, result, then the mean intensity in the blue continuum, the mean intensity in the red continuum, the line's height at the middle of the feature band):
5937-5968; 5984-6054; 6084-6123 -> -0.1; 27.1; 26.2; 26.7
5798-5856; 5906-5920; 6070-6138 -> 0.1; 27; 26.2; 26.8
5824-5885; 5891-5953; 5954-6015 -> 2.9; 27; 26.7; 26.8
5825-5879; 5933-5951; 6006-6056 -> 0.1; 27.2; 26.8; 27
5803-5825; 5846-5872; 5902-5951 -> -0.3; 26.4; 26.7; 26.5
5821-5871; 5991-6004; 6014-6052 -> 0.2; 27.1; 26.9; 26.9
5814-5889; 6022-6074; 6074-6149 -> -1.9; 26.6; 26.2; 26.3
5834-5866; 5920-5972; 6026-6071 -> 0.2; 27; 27.3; 27.1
